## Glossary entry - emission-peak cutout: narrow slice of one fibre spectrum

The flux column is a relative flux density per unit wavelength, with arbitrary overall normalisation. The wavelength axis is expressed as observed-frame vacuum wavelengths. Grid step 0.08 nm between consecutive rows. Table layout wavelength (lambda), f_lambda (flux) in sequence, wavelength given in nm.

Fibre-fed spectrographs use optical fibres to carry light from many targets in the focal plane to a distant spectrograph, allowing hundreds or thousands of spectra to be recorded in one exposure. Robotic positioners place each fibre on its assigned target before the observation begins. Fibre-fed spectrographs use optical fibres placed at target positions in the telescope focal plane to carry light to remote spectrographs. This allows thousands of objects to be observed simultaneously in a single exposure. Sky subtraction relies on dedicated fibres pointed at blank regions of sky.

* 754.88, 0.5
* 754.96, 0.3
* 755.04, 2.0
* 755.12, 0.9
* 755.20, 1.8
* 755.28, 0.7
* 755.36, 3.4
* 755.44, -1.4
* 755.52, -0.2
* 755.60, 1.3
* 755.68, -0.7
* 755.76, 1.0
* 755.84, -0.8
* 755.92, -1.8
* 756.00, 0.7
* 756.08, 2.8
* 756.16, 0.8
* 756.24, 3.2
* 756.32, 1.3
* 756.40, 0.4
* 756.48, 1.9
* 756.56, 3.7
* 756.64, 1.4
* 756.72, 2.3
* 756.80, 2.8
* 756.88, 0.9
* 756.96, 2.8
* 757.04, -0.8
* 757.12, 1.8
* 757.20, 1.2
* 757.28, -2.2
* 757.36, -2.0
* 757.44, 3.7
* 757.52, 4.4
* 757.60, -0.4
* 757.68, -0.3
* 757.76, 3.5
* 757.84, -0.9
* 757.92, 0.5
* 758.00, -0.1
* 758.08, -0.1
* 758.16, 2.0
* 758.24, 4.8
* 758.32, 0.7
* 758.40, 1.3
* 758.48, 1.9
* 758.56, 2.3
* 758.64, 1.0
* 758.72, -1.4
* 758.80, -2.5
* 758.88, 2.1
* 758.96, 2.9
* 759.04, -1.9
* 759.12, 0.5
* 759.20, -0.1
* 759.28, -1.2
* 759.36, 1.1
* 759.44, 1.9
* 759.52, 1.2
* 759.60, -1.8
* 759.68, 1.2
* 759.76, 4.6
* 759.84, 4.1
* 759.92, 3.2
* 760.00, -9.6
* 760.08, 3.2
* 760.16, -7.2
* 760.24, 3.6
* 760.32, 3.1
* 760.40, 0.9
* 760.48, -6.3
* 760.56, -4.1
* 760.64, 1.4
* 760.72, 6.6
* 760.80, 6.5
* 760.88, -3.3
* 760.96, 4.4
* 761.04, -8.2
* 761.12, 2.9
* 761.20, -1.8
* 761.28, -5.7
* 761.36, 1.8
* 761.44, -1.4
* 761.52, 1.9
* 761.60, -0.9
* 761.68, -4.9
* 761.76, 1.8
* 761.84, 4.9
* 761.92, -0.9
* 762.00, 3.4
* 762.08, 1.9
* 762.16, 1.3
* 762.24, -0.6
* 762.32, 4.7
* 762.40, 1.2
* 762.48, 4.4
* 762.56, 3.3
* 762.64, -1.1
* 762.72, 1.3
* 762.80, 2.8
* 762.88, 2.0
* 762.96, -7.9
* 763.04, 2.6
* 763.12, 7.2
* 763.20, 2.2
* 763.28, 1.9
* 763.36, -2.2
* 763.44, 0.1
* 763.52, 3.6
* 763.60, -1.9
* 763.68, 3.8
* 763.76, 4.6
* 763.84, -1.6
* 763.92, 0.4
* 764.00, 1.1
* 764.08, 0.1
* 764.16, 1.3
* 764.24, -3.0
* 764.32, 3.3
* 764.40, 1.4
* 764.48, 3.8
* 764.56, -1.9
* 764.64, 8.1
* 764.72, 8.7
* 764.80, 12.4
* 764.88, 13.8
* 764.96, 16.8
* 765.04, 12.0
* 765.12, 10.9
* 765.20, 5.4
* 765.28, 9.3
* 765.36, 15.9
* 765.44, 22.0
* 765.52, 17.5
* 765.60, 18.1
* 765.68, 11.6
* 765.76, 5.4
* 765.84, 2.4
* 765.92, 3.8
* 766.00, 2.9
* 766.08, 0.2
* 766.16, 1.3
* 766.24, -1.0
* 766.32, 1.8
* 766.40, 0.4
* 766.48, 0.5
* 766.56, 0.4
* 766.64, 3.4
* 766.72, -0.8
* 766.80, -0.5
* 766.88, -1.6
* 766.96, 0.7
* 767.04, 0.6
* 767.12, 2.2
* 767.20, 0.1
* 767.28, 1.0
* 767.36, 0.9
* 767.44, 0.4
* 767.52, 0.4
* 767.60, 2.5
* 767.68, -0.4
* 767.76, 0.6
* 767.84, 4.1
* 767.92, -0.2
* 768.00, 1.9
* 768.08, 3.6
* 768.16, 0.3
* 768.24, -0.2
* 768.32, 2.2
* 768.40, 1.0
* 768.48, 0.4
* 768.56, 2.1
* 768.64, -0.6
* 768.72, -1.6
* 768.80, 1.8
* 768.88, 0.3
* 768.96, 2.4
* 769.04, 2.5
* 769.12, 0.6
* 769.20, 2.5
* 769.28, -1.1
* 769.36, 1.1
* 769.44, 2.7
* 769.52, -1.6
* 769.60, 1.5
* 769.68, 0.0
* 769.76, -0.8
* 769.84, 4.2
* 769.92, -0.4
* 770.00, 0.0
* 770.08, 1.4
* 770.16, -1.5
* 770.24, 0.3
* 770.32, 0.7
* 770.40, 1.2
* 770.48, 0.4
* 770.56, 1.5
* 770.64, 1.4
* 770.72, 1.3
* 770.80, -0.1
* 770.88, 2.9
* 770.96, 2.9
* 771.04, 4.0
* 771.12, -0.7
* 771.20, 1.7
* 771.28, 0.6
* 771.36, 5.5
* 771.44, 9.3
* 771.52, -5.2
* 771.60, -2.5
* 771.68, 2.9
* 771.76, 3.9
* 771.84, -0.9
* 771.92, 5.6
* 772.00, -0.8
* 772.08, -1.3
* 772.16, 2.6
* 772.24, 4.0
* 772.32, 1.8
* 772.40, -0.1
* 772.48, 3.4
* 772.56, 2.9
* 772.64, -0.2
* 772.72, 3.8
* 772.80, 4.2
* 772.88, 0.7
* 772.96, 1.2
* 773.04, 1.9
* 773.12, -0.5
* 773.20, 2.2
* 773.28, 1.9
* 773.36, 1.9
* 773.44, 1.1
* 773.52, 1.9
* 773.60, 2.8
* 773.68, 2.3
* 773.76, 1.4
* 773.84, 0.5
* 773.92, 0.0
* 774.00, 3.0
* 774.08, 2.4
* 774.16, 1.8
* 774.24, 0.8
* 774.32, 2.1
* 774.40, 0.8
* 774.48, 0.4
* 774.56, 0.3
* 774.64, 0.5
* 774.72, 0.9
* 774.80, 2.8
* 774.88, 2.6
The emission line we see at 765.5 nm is [O II] 3727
